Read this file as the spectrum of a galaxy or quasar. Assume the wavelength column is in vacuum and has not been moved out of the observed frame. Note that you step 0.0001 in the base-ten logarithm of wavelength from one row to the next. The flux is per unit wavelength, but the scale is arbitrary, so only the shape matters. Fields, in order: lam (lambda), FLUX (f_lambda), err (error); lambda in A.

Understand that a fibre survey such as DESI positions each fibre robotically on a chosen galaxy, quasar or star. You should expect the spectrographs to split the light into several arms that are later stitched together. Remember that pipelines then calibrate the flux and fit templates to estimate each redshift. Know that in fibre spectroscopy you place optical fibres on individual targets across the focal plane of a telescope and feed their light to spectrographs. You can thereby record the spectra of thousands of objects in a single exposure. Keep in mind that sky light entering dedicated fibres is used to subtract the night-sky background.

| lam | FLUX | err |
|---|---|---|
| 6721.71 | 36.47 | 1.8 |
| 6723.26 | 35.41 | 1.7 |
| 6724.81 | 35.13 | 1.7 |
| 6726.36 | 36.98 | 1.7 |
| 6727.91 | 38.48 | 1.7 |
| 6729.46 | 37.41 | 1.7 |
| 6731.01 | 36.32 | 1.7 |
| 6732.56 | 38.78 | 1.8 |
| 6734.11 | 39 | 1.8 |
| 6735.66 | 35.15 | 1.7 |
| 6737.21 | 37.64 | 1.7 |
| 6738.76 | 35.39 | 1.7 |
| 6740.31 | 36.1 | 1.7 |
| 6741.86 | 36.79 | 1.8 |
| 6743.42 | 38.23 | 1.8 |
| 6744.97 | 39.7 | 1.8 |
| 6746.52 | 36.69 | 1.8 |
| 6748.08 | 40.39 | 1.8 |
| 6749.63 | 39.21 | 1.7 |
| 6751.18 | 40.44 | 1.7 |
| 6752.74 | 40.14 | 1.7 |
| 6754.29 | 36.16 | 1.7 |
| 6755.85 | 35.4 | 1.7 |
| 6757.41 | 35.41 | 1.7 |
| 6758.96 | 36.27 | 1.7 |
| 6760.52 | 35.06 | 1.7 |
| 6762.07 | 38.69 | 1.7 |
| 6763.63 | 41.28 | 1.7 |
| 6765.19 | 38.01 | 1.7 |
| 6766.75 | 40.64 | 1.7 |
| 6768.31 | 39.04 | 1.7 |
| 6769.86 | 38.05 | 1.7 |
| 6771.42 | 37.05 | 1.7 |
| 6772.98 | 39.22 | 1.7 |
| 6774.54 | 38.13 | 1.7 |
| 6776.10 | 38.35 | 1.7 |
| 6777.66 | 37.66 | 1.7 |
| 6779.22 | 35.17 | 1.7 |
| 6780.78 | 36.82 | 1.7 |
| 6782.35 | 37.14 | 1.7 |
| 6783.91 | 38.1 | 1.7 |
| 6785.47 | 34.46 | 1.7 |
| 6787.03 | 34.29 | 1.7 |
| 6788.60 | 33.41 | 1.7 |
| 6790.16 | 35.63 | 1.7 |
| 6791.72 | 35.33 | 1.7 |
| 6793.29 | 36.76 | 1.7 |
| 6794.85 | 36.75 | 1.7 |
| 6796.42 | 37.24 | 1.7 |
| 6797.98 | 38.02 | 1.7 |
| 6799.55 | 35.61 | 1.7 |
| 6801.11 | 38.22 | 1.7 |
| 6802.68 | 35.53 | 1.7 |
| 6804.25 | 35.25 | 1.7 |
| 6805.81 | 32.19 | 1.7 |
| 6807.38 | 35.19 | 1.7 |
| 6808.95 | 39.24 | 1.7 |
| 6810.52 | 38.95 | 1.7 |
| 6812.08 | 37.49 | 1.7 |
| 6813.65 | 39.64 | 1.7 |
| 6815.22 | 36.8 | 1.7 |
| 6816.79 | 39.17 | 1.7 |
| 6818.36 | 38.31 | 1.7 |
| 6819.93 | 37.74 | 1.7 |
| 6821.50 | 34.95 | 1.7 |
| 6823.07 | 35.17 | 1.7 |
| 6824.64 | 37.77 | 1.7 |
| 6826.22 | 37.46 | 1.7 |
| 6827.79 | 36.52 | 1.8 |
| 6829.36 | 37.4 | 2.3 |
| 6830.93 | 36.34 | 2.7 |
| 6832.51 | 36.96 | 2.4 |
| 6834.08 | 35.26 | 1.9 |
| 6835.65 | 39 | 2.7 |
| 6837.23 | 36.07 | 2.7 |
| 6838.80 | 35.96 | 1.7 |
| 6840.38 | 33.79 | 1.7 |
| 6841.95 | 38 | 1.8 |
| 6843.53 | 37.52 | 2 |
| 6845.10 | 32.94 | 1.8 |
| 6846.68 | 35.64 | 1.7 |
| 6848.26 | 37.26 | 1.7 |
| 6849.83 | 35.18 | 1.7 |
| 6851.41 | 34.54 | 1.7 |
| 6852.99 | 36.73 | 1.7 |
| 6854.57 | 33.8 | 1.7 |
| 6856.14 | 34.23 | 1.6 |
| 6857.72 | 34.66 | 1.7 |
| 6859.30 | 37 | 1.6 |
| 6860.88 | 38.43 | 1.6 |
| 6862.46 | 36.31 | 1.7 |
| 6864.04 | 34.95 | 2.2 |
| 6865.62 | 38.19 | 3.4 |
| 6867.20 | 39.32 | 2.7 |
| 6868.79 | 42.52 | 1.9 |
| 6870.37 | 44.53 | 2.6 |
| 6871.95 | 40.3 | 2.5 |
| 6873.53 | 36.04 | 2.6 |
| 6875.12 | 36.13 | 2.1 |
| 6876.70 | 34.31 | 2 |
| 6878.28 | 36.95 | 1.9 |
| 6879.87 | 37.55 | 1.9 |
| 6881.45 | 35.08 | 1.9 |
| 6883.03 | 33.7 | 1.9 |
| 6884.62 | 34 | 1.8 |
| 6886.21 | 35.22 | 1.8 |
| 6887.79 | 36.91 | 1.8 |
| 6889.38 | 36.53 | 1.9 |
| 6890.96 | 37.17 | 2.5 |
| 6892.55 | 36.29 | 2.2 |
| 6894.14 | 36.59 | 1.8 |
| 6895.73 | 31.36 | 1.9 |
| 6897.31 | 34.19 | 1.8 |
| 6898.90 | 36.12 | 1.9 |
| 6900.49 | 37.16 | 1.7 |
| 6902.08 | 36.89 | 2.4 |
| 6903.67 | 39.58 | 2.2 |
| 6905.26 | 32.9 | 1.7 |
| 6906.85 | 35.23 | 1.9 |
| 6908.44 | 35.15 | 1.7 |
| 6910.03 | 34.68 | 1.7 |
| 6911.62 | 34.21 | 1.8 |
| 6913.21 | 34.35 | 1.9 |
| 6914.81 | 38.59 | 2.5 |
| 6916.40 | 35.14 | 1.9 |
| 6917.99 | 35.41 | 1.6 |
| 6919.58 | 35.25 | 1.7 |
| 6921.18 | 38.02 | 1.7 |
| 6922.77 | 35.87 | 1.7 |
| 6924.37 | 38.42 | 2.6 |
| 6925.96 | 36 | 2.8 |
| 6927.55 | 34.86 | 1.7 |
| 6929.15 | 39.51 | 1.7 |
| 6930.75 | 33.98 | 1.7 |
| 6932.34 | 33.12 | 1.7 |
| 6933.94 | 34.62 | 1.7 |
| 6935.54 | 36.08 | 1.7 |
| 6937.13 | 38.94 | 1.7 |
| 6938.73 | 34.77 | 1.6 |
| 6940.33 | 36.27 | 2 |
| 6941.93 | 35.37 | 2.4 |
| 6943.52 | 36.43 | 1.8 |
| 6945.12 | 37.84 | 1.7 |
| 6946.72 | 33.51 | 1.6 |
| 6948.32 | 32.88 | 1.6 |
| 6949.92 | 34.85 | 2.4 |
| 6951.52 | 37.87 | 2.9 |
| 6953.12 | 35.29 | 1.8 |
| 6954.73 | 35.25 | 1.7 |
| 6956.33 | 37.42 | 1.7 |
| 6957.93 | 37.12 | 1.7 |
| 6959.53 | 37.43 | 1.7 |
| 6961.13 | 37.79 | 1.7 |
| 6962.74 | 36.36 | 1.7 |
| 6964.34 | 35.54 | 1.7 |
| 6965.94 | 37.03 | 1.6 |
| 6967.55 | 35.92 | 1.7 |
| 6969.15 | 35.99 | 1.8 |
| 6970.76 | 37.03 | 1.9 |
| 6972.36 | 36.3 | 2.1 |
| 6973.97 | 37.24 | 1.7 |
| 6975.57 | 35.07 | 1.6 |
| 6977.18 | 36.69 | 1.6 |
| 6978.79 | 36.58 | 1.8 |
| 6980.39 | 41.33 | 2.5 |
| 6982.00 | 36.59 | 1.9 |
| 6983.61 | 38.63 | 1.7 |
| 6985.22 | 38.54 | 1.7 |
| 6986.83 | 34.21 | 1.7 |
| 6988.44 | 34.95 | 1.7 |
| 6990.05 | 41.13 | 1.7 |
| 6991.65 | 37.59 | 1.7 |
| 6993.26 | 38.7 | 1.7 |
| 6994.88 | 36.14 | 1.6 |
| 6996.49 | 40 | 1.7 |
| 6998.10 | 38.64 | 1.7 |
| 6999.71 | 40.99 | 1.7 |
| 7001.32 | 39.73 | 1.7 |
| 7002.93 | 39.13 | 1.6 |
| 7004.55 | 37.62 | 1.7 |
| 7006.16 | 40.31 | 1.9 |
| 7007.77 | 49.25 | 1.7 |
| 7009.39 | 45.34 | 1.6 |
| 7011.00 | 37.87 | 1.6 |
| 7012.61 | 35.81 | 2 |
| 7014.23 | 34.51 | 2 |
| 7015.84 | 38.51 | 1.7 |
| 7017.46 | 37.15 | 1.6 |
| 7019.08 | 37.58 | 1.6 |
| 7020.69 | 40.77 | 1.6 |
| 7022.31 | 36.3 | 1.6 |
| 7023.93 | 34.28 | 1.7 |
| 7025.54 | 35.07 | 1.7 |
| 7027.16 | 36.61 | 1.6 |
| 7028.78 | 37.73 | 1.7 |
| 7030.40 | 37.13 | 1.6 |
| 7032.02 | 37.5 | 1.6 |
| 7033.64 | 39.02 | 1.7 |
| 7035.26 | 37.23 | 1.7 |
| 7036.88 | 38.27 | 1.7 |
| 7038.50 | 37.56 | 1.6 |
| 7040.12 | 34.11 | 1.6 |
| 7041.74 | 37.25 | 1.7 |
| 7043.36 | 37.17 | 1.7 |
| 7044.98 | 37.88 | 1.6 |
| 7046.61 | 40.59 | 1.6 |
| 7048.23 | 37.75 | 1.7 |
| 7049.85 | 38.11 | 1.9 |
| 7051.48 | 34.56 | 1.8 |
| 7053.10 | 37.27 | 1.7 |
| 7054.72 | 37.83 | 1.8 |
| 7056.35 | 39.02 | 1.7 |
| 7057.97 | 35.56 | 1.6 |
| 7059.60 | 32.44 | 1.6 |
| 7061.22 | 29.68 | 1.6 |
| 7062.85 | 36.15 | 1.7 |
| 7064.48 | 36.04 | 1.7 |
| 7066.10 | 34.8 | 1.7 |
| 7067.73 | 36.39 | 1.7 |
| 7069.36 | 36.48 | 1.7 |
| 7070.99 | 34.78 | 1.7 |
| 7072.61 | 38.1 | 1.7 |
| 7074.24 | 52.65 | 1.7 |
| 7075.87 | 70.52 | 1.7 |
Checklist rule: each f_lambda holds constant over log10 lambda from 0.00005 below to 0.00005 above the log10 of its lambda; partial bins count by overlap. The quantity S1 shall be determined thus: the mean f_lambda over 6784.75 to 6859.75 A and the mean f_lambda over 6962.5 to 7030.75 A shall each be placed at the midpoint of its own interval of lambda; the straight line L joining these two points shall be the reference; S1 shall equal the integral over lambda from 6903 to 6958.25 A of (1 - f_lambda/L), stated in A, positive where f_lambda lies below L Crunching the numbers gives 2.1 A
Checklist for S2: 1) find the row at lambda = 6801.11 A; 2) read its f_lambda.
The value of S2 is 38.22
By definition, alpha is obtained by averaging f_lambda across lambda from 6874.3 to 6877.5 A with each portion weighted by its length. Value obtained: 35.2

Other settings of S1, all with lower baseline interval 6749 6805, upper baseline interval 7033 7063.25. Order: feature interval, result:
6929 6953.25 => 0.8 A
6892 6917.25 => 1.0 A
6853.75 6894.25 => 0.2 A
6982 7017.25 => -2.0 A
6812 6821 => -0.3 A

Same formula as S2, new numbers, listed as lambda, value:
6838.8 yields 35.96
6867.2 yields 39.32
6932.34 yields 33.12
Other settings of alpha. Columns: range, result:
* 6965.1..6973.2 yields 36.4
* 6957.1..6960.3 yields 37.3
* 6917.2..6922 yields 36.2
